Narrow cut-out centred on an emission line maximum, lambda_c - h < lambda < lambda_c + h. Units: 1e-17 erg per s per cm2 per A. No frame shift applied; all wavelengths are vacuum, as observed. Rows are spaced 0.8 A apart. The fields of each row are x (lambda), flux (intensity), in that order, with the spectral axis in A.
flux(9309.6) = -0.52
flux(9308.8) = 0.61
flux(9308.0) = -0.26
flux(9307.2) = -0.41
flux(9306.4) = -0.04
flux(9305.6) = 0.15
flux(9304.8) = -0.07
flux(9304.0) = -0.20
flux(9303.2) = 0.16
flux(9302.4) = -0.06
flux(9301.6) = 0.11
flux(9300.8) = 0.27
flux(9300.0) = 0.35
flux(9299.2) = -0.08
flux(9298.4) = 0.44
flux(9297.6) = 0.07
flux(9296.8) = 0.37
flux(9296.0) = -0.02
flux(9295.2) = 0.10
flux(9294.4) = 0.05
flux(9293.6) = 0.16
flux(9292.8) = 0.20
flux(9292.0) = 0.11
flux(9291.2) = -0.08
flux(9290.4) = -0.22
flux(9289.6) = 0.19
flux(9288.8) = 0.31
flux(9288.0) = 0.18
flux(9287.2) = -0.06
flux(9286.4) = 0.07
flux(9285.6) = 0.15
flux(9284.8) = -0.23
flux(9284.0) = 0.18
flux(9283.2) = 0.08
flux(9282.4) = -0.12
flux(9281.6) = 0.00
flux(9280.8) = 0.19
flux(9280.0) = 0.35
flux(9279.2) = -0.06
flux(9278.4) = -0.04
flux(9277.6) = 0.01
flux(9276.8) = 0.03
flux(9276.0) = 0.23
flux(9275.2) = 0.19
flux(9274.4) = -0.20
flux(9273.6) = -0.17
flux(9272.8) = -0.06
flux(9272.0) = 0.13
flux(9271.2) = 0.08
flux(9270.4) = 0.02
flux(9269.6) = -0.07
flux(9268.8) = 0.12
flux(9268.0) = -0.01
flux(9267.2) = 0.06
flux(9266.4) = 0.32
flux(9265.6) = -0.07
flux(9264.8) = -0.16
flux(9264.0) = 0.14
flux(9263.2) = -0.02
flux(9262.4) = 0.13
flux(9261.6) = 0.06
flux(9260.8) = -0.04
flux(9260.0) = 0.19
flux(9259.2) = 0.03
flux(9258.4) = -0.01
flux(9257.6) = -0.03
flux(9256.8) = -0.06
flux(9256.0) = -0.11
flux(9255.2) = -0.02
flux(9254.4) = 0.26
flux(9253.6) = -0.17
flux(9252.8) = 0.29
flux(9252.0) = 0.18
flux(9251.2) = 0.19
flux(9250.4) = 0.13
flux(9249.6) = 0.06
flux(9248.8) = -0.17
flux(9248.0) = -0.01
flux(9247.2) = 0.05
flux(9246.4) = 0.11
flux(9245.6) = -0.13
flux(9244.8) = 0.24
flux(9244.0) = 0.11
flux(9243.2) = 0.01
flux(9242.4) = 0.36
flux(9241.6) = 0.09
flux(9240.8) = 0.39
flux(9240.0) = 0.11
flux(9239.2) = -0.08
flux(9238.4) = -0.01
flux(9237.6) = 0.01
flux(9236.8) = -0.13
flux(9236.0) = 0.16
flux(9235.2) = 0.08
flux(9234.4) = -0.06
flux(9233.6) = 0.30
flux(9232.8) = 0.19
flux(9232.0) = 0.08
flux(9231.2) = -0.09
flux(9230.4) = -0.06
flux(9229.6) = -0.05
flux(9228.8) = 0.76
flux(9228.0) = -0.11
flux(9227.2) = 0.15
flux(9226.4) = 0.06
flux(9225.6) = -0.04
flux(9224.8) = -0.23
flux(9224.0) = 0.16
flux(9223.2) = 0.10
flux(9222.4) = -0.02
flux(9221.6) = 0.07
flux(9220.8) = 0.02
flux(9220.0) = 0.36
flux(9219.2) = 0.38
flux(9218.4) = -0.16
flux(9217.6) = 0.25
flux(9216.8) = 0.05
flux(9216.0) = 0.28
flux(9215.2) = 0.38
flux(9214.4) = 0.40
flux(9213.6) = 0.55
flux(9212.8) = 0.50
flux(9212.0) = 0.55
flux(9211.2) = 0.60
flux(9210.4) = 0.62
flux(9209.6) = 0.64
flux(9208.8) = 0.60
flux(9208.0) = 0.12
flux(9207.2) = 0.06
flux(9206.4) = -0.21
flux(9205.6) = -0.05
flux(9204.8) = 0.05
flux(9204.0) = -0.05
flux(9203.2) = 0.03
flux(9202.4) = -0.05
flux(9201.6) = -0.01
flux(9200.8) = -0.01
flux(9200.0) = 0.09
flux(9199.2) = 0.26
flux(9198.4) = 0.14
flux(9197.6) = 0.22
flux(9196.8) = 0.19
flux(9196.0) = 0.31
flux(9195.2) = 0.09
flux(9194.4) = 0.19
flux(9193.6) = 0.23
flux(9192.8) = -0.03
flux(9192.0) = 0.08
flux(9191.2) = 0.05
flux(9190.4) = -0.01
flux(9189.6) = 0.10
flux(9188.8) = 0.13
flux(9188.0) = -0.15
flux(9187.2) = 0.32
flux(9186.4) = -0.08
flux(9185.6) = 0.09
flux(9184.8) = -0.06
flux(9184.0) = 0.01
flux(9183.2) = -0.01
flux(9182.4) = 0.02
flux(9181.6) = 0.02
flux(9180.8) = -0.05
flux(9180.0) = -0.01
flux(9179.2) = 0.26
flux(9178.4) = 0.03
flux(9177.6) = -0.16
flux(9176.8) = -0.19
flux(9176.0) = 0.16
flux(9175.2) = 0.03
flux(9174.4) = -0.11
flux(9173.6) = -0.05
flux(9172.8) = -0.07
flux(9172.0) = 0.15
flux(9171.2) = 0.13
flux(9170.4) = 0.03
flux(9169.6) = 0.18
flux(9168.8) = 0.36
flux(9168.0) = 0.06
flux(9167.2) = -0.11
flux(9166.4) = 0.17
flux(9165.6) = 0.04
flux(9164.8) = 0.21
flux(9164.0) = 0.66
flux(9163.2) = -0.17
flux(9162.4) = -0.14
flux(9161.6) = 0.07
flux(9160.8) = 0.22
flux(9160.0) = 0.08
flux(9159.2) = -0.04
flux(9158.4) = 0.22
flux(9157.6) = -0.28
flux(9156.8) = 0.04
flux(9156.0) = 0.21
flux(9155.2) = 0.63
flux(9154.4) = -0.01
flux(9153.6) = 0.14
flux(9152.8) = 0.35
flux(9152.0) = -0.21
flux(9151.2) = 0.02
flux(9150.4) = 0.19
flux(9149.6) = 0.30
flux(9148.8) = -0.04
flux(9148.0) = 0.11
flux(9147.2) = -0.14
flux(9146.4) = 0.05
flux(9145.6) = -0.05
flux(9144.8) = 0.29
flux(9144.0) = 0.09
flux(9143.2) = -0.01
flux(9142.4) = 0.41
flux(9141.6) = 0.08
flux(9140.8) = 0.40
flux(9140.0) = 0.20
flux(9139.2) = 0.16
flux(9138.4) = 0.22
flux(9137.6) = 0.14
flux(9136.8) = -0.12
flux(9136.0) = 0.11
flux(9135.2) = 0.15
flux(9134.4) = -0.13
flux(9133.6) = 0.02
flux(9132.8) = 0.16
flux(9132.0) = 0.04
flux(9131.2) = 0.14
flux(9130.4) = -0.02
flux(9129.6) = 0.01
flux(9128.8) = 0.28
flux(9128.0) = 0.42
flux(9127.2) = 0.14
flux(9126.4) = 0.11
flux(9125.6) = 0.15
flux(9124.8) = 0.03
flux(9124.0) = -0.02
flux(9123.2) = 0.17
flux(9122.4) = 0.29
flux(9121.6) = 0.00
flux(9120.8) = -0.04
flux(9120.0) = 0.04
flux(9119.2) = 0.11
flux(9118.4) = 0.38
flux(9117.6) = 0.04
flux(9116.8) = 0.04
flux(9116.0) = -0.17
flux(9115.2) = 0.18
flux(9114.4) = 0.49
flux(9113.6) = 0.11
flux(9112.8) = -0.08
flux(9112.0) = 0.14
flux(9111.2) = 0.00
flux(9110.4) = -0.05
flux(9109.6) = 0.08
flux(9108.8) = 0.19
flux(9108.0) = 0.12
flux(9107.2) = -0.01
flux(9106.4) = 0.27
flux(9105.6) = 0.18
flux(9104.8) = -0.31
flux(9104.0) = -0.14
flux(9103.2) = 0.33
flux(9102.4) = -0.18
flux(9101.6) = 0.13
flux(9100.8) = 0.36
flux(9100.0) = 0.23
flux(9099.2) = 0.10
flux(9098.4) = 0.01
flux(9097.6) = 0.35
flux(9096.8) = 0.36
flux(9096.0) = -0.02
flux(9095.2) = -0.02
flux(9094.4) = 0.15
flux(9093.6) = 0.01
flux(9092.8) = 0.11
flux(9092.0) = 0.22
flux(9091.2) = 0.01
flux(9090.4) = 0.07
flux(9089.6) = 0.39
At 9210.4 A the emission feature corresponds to H-beta 4861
